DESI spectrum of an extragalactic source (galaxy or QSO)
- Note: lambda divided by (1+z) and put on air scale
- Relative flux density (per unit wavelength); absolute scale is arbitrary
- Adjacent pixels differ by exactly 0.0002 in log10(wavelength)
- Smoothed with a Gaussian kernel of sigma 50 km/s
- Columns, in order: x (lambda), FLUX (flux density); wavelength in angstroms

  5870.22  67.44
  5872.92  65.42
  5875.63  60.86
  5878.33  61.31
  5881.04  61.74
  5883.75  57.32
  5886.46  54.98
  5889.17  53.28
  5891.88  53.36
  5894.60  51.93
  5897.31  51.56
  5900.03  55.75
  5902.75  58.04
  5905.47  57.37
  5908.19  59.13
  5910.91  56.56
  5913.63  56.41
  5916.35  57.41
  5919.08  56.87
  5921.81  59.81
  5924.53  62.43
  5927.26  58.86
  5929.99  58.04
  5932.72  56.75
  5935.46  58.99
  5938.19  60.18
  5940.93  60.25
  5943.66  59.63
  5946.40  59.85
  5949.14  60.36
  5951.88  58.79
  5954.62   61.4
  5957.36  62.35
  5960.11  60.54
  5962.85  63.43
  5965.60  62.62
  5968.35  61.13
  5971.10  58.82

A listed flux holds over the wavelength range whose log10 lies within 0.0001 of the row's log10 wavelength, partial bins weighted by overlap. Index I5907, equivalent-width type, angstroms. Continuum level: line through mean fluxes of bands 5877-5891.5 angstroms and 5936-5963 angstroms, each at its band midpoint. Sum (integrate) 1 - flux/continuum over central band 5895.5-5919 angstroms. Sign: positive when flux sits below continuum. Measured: 0.8 angstroms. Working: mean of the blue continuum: 57.4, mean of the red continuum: 60.5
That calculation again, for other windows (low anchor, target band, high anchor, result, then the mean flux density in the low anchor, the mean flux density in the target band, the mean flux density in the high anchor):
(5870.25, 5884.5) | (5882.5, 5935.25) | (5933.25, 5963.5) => 4.0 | 62.1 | 56.7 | 60.4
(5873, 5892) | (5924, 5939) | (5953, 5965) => 0.4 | 58.4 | 59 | 61.9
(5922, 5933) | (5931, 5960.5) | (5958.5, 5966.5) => 0.5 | 59.4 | 59.9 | 62.1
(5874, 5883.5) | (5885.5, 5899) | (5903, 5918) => 1.5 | 60.9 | 53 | 57.4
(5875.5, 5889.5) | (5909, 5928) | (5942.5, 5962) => 0.4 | 58.4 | 58.4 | 60.5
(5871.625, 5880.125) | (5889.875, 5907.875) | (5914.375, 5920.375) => 1.4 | 62.5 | 54.9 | 57.1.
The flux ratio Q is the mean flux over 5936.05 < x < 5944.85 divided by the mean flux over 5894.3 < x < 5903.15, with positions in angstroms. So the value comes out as 1.11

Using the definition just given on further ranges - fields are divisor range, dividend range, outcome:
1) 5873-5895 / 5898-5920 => 0.99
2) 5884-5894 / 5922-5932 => 1.10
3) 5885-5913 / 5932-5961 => 1.09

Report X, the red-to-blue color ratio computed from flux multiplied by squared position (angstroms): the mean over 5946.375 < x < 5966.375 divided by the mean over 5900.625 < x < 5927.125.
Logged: 1.1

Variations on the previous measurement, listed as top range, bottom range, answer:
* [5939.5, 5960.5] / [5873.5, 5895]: 1.08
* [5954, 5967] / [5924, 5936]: 1.07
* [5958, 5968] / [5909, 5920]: 1.11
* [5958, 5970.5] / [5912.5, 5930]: 1.07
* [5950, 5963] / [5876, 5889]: 1.07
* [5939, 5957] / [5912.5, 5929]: 1.04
